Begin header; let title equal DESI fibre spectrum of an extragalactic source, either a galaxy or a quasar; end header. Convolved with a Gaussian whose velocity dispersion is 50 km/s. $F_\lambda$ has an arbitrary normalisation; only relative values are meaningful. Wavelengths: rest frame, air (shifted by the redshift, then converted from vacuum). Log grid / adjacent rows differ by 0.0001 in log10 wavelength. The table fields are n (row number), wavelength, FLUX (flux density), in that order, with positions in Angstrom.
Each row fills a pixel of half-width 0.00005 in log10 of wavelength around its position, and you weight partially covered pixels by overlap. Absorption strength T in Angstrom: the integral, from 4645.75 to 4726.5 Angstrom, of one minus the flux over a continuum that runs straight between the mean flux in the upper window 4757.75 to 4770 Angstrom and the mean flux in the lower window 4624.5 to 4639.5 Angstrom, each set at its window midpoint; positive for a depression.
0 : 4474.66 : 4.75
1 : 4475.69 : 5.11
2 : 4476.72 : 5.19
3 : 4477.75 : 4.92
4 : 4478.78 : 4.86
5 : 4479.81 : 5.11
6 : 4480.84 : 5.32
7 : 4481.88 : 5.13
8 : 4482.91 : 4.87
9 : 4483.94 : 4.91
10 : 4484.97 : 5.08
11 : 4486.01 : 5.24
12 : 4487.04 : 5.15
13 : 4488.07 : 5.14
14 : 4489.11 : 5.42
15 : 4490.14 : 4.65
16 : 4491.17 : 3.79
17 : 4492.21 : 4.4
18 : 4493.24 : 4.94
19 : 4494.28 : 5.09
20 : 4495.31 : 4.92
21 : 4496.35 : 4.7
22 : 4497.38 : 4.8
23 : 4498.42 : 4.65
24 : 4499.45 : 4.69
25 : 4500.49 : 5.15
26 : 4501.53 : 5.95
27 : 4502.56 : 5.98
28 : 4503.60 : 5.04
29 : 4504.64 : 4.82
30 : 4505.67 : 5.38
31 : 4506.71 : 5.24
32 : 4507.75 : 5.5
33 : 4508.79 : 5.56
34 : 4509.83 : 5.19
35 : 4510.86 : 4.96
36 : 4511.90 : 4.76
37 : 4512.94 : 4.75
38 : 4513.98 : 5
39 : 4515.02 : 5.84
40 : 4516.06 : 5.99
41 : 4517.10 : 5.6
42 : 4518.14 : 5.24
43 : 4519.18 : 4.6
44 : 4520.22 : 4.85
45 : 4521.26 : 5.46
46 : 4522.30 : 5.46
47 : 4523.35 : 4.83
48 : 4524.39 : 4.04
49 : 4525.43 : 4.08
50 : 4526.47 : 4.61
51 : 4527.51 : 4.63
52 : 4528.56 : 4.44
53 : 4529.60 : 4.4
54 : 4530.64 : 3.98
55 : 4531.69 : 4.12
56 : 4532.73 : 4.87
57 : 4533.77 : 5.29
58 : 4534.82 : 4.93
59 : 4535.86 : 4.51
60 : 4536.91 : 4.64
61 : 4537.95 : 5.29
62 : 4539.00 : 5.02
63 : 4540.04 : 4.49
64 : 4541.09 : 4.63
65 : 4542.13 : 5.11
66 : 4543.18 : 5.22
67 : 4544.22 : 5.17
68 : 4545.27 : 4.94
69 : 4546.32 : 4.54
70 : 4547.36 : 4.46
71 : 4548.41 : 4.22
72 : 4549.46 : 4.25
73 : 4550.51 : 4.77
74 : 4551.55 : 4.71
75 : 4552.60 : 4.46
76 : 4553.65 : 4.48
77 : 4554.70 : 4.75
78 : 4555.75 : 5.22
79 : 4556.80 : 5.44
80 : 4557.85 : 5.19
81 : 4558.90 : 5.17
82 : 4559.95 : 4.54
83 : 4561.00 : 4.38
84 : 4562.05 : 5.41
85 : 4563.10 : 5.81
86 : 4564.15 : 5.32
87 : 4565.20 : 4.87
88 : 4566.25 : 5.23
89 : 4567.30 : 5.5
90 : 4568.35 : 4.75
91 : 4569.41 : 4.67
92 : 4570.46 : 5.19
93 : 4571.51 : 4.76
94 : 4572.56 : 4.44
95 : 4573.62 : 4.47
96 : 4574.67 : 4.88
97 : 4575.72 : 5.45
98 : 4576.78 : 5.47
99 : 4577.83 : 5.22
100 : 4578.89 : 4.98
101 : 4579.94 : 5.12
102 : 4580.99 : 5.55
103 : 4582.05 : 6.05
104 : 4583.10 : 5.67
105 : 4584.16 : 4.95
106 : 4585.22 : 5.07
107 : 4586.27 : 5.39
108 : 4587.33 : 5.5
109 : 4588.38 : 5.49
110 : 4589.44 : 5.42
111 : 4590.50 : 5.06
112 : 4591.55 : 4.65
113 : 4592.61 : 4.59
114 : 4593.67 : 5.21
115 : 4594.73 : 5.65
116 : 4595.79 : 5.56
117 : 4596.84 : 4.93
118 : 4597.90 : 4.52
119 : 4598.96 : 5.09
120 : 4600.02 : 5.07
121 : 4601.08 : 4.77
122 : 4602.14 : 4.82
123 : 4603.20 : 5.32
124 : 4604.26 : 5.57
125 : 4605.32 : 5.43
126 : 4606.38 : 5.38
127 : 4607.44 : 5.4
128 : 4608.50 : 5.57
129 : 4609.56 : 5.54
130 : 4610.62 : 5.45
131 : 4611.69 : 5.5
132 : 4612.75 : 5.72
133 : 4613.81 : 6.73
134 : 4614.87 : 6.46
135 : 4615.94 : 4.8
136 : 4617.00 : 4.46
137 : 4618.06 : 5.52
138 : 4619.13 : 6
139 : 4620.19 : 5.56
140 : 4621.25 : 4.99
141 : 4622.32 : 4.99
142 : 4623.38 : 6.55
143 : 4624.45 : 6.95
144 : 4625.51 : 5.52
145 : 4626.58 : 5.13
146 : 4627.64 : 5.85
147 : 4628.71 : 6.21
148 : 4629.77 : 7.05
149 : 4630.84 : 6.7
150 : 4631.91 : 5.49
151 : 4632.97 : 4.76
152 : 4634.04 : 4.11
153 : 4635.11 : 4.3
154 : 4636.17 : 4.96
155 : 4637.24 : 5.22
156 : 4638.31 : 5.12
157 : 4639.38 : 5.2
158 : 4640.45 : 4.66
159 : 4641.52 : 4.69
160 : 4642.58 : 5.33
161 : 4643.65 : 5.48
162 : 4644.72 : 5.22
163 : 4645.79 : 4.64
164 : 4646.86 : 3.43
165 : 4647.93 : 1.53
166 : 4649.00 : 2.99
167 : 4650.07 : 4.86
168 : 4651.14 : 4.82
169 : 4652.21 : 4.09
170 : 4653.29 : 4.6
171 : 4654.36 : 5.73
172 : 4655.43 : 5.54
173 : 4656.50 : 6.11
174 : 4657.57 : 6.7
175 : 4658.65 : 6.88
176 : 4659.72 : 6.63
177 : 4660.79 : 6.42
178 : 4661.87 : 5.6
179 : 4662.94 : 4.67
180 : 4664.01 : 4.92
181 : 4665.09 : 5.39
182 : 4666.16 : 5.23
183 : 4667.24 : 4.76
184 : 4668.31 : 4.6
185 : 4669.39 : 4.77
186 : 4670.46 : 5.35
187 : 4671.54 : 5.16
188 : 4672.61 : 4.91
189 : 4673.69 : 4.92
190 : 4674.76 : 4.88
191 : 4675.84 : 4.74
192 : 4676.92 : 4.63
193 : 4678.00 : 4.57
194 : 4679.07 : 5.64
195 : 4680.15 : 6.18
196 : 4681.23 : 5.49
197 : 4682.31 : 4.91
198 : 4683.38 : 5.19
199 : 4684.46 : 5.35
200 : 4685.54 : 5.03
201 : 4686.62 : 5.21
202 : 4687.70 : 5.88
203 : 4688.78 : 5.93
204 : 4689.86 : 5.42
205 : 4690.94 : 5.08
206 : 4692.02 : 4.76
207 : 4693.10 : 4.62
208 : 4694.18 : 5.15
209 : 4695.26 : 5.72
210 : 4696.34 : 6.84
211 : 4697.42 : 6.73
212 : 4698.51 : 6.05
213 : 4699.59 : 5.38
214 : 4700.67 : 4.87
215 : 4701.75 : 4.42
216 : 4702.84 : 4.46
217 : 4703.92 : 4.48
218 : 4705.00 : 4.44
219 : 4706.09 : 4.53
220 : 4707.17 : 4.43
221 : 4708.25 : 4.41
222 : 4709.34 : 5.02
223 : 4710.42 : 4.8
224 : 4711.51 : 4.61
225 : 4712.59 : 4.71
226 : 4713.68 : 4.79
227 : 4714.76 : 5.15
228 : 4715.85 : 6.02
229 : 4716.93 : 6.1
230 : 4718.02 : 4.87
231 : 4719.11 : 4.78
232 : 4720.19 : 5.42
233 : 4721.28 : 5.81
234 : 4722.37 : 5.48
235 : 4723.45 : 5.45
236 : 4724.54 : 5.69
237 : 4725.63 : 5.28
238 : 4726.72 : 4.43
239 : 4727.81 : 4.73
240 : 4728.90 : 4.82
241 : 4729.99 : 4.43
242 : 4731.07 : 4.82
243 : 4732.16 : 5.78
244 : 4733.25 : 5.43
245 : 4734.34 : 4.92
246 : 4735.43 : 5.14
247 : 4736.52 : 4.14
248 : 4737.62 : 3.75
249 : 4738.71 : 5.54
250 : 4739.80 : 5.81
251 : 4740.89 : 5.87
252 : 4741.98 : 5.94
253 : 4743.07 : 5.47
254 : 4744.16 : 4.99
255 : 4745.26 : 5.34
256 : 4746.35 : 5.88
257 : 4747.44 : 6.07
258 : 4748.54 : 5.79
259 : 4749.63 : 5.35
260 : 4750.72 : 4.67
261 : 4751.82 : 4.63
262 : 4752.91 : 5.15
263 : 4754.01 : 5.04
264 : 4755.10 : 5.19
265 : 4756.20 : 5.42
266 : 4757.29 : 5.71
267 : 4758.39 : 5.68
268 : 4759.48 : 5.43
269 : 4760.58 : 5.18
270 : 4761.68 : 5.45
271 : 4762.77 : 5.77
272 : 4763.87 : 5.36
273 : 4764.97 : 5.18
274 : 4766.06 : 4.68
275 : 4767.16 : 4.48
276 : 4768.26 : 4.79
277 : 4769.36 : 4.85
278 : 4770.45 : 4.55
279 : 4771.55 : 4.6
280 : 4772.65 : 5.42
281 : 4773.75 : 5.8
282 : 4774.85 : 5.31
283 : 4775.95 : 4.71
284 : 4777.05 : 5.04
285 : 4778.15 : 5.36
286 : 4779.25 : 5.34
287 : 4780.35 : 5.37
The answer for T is 3.1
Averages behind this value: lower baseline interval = 5.46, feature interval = 5.13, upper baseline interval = 5.17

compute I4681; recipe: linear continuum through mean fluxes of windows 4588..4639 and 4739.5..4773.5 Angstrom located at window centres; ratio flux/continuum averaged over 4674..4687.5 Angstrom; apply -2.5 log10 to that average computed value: 0.037 mag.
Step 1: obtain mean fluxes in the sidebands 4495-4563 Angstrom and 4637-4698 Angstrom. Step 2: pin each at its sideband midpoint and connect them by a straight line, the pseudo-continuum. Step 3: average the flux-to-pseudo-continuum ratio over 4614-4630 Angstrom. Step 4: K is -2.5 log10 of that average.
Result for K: -0.13 mag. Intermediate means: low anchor 4.92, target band 5.73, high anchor 5.16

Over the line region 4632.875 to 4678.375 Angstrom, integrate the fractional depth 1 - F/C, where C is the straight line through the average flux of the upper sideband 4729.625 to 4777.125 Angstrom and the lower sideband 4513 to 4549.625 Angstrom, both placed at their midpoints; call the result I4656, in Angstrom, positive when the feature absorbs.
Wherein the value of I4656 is 0.7 Angstrom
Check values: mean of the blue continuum 4.83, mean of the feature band 4.96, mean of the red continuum 5.2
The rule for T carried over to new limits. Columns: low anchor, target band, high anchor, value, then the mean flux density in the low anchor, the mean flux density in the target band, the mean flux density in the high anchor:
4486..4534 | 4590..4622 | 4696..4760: -1.6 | 4.96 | 5.31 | 5.19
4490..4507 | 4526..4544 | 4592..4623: 1.3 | 4.96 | 4.73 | 5.34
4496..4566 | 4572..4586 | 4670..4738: -0.6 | 4.93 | 5.18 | 5.12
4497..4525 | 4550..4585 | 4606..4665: 1.2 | 5.16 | 5.06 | 5.32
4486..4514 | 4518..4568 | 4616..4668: 2.7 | 5.03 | 4.82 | 5.23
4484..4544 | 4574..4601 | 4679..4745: -0.9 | 4.95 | 5.21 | 5.19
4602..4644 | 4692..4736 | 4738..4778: 1.8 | 5.47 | 5.12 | 5.28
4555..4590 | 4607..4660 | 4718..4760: -1.2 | 5.17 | 5.31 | 5.24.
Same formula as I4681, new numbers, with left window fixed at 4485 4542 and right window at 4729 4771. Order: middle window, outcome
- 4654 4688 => -0.05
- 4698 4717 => 0.06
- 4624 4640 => -0.09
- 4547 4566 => 0.03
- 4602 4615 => -0.11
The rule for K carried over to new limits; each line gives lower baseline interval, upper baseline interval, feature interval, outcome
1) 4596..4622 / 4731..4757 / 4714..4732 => 0.014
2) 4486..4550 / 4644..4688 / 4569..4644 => -0.065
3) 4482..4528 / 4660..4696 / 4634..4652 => 0.148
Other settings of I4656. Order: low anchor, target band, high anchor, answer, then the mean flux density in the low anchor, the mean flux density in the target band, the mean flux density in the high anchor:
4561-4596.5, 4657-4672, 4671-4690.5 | -0.8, 5.18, 5.51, 5.22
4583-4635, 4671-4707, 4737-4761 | 1.3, 5.42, 5.19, 5.36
